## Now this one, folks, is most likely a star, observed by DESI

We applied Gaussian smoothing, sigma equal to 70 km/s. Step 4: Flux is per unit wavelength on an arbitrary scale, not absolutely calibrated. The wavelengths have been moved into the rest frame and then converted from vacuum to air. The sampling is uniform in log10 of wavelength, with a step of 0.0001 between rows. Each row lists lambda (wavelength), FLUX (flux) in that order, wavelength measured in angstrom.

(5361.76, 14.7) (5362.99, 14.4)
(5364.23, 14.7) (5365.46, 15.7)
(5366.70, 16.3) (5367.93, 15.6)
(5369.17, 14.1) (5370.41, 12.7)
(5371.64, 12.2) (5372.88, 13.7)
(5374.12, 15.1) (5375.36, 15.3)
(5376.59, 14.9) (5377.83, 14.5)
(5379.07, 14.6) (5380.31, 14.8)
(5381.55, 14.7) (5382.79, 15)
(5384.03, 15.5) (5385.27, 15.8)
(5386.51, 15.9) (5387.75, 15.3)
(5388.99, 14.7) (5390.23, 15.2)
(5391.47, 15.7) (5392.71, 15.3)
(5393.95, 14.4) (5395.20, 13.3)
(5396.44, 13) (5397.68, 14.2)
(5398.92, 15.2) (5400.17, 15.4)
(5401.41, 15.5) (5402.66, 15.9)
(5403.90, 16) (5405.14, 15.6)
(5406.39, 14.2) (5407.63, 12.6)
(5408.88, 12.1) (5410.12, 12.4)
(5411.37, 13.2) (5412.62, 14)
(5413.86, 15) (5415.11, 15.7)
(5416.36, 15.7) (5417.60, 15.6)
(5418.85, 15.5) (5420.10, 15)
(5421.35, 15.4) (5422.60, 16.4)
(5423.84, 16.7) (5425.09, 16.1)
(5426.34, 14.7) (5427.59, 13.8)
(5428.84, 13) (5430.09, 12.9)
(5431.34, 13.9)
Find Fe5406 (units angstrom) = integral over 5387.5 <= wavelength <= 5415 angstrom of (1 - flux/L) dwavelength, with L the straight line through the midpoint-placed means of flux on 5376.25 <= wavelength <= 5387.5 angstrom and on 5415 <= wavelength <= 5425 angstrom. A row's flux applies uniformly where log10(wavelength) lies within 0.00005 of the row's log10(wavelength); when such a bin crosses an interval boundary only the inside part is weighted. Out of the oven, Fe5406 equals 1.7 angstrom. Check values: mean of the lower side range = 15.1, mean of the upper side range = 15.8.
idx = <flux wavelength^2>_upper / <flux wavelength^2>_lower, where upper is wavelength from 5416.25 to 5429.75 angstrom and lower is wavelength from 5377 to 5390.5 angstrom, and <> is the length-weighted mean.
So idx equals 1.02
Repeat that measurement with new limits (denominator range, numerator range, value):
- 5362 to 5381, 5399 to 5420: 1.02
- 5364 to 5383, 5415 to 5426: 1.10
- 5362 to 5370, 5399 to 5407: 1.04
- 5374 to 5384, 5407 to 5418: 0.95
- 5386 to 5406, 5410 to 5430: 1.00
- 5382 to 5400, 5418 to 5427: 1.06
